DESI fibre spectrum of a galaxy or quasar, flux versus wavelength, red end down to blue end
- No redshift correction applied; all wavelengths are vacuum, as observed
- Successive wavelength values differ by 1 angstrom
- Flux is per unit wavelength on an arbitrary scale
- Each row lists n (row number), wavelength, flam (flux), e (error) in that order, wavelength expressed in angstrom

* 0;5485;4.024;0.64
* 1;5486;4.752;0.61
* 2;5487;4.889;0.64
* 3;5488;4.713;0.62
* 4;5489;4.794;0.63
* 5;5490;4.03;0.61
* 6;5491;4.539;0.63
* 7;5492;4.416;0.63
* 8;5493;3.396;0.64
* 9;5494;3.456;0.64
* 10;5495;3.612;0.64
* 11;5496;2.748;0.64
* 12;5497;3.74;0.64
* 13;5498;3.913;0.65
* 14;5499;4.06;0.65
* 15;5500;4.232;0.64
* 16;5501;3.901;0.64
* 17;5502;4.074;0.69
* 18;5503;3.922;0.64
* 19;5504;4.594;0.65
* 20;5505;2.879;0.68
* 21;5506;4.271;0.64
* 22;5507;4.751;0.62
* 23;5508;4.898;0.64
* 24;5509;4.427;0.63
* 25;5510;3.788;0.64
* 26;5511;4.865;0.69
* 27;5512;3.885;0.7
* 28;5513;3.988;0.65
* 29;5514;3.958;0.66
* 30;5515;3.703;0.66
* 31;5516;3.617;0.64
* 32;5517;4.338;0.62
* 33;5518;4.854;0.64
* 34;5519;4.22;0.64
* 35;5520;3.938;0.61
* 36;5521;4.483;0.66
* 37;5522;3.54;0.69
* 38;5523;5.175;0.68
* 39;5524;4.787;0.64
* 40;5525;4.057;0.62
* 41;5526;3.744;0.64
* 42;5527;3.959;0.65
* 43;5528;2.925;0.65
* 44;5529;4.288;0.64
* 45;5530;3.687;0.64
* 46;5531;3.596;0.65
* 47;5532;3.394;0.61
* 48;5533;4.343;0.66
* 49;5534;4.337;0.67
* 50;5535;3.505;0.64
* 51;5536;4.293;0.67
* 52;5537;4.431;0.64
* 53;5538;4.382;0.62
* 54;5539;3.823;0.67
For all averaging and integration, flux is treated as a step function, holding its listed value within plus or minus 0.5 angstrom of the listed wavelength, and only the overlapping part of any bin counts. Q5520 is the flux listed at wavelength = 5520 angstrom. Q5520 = 3.938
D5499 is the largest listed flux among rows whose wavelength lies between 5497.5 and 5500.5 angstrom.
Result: 4.232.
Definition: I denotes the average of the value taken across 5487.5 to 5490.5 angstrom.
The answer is 4.51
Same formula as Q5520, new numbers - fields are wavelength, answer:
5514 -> 3.958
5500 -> 4.232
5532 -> 3.394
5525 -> 4.057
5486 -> 4.752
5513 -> 3.988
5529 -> 4.288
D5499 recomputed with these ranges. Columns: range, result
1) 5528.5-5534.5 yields 4.343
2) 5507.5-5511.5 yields 4.898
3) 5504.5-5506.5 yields 4.271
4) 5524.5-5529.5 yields 4.288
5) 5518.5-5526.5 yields 5.175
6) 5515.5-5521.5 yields 4.854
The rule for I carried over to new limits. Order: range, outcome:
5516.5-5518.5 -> 4.6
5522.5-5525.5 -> 4.67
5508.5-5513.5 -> 4.19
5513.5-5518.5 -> 4.09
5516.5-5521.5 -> 4.37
